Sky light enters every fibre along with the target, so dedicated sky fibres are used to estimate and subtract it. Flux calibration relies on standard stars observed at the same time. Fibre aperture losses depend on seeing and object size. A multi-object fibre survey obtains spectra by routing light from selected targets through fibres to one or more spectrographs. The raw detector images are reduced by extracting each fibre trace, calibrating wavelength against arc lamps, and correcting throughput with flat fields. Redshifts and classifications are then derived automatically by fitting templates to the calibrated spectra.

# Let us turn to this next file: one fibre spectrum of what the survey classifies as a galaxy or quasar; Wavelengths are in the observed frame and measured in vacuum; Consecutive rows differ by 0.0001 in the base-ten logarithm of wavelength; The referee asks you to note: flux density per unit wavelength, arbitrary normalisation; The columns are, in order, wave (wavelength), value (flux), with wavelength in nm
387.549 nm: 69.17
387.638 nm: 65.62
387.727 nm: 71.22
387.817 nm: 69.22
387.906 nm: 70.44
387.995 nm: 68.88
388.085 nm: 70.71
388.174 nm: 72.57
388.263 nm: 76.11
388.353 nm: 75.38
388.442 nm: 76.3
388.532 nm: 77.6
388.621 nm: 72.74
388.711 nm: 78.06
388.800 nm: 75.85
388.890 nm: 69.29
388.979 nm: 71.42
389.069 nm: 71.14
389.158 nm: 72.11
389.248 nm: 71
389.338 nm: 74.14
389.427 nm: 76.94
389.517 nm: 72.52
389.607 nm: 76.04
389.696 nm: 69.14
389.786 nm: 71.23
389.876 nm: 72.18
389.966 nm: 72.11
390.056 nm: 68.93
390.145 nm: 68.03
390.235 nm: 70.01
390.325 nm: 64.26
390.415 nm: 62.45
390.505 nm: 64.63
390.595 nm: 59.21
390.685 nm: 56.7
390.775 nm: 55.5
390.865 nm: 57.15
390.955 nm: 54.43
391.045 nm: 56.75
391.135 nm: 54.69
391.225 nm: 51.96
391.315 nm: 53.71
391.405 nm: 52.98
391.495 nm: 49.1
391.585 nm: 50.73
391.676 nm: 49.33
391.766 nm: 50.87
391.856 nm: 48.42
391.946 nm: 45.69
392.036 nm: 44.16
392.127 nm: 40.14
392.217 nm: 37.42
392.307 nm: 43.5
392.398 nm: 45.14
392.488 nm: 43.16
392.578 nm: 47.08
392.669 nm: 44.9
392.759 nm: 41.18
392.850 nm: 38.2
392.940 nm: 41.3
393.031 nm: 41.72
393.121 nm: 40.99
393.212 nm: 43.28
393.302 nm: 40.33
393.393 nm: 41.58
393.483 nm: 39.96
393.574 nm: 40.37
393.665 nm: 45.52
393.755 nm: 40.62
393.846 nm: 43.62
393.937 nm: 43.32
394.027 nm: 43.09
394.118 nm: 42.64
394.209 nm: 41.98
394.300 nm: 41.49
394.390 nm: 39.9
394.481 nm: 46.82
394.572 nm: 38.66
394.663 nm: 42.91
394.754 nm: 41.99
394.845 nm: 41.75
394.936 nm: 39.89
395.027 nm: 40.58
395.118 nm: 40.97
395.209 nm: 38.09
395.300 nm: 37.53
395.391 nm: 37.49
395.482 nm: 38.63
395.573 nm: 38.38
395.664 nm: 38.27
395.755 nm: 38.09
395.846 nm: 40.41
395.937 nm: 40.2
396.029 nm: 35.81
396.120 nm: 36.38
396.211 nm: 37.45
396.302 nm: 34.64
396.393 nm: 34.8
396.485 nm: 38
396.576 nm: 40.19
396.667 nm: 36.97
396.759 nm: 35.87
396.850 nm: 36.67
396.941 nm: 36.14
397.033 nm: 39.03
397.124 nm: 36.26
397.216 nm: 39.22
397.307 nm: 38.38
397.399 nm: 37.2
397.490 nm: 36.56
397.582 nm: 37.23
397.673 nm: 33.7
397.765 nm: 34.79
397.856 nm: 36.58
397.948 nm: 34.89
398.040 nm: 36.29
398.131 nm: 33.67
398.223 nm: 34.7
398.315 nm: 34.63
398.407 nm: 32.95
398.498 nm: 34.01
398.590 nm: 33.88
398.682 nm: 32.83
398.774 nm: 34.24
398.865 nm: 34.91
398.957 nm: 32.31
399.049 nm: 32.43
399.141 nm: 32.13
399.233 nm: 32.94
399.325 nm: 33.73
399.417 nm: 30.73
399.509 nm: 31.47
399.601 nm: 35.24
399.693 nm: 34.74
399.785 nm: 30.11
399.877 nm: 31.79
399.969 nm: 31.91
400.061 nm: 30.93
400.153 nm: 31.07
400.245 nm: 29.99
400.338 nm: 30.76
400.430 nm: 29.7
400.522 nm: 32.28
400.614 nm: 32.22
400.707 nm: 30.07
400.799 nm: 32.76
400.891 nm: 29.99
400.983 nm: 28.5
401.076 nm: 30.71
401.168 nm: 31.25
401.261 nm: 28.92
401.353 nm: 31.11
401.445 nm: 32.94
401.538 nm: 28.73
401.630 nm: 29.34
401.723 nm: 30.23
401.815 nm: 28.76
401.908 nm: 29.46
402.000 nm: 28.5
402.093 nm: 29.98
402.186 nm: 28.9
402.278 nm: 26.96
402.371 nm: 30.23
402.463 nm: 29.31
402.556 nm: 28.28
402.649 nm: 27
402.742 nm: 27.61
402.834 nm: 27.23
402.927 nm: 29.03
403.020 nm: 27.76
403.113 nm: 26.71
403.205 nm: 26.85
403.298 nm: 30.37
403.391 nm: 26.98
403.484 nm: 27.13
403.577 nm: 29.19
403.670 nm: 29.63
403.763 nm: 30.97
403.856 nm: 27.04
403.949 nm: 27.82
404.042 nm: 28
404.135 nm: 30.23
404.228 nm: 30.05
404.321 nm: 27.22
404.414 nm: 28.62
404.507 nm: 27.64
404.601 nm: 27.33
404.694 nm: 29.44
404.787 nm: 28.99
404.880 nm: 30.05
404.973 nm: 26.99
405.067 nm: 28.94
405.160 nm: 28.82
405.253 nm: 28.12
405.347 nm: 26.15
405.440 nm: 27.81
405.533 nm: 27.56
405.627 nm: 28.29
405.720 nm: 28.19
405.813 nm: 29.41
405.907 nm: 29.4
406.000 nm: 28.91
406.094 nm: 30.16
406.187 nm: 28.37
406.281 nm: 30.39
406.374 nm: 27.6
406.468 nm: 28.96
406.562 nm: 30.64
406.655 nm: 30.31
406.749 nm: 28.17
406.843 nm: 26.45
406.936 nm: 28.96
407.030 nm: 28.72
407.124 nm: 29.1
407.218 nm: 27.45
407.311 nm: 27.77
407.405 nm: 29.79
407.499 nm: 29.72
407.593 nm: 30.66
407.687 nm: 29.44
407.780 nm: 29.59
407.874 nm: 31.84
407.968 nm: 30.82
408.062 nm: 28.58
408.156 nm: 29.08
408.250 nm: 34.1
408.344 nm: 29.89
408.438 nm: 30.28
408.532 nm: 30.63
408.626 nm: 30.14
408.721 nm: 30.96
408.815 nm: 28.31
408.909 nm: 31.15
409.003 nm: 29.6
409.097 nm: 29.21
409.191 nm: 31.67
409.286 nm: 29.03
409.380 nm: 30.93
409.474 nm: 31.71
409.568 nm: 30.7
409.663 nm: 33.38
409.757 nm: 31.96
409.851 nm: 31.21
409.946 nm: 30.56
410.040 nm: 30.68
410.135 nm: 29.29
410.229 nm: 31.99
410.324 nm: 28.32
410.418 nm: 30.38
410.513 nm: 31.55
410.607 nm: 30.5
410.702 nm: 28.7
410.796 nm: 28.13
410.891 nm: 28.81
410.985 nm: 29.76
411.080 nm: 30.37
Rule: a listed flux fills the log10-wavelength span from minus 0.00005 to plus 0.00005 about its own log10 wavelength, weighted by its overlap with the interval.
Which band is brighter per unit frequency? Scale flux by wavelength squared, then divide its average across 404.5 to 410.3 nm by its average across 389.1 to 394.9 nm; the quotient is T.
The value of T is 0.62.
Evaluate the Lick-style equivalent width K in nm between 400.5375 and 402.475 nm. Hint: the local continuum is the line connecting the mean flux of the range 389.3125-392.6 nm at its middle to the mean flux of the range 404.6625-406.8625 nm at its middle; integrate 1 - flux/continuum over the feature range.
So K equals 0.37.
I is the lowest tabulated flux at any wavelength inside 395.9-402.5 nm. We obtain 26.96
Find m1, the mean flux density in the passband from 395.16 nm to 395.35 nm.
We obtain 37.9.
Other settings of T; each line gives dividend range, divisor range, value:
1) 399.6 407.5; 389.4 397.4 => 0.66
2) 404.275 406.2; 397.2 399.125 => 0.84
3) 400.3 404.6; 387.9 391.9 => 0.47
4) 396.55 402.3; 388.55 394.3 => 0.62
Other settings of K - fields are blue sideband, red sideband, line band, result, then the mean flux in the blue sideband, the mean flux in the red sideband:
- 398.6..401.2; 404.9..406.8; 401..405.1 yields 0.18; 31.9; 28.7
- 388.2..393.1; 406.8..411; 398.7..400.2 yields 0.42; 59.6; 30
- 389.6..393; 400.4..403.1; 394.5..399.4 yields 0.49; 54.2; 29.5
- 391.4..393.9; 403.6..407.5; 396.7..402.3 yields 0.47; 43.8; 28.7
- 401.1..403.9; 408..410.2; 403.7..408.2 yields 0.14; 28.9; 30.6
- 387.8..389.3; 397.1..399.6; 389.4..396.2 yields 0.99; 72.9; 34.5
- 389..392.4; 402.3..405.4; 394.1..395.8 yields 0.32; 59.6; 28.3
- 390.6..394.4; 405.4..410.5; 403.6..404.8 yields 0.18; 46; 29.8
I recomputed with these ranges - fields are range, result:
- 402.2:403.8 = 26.71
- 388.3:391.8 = 49.1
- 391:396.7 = 34.64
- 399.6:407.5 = 26.15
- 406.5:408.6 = 26.45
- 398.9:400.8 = 29.7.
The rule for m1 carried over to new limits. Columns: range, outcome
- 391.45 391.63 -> 50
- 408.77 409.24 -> 30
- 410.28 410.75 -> 29.9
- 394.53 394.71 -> 40.8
